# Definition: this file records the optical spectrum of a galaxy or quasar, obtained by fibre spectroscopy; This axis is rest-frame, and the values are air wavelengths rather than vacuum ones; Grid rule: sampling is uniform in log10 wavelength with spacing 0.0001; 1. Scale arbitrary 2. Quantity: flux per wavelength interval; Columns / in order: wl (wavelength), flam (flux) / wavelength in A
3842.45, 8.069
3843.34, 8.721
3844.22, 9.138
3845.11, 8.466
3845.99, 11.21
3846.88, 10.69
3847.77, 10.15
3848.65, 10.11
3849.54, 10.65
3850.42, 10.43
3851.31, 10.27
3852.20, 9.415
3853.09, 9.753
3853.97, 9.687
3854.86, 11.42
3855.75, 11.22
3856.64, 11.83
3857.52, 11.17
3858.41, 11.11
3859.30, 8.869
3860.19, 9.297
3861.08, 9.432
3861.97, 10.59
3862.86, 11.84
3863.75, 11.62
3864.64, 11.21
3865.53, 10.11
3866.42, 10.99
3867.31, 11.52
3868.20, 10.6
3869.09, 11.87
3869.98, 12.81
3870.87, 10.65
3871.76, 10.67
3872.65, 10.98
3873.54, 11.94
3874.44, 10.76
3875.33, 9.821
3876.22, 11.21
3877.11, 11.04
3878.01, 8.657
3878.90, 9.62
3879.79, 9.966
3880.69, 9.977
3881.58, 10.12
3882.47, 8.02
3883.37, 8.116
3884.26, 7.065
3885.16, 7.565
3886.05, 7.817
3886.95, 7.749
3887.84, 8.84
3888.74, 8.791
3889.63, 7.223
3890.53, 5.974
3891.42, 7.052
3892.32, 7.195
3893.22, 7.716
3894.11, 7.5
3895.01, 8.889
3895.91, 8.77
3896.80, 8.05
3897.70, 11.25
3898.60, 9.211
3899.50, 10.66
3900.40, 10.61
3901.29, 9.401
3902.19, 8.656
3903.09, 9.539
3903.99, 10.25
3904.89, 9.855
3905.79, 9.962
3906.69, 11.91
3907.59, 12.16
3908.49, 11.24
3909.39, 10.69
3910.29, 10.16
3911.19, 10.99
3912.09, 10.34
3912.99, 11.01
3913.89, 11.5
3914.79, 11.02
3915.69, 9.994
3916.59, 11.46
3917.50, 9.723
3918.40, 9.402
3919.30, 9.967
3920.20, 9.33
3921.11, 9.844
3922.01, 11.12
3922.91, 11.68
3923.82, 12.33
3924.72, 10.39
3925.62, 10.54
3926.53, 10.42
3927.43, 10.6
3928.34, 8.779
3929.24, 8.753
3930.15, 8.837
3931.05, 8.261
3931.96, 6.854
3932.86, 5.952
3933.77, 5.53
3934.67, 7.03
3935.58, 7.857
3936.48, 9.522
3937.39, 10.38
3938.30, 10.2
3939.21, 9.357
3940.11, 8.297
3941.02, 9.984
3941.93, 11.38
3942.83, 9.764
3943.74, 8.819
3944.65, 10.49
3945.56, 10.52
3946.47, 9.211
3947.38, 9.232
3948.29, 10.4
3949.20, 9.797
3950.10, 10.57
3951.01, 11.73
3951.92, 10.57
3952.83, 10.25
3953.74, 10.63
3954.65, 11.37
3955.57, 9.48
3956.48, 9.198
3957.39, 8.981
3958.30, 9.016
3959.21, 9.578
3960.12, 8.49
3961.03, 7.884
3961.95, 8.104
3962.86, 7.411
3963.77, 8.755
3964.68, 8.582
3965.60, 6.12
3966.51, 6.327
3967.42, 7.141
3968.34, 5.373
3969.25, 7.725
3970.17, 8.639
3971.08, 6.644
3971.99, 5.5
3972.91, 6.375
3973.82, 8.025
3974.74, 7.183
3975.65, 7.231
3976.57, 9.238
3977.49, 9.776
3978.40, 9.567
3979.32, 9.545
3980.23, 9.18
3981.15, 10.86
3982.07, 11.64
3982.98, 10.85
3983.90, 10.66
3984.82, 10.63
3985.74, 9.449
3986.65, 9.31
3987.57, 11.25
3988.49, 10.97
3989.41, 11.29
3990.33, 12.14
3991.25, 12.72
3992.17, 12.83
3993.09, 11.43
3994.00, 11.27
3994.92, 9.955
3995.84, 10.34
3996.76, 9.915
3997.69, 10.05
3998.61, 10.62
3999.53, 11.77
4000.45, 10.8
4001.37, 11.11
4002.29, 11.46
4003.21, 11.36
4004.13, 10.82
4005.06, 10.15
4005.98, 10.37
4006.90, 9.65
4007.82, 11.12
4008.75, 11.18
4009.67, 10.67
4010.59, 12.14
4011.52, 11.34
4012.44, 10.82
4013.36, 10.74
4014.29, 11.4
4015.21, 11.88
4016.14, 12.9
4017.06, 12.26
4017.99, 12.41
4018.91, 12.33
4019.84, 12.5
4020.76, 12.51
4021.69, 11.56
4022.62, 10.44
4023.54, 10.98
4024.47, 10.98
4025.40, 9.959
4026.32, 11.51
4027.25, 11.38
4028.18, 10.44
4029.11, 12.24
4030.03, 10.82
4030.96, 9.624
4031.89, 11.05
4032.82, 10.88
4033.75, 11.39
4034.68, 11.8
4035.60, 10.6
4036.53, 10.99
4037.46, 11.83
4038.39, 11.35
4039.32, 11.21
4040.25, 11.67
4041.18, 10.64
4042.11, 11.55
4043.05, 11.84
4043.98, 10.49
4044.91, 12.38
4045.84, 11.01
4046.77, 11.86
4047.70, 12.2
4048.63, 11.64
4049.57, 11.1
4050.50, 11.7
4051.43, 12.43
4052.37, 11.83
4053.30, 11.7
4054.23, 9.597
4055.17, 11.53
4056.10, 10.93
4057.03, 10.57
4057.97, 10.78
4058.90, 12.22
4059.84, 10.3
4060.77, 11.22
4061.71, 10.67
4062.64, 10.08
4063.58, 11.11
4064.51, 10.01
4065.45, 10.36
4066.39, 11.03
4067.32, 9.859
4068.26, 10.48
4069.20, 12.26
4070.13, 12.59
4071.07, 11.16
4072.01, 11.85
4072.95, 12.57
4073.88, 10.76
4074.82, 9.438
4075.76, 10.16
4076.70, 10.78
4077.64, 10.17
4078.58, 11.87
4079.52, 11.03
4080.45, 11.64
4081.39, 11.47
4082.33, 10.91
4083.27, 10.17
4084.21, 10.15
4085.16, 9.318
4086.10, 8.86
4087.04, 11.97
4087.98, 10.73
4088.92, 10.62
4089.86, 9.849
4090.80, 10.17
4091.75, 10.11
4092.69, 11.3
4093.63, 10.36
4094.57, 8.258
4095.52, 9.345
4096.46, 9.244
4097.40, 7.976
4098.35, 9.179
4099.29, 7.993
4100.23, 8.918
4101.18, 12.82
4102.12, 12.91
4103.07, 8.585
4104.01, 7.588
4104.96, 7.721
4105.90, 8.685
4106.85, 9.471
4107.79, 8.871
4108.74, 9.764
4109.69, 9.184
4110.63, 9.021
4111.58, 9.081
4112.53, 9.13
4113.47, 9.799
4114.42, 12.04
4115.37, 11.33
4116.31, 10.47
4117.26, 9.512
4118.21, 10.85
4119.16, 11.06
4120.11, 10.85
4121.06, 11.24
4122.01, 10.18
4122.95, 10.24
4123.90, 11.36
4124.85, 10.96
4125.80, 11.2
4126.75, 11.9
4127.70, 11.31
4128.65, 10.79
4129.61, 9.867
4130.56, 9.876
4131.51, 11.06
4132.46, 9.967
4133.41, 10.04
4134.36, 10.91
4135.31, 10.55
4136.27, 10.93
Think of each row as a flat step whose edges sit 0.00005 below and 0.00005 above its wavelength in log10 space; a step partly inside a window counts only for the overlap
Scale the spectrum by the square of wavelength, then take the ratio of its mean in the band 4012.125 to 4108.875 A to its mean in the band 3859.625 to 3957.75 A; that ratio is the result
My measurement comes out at 1.19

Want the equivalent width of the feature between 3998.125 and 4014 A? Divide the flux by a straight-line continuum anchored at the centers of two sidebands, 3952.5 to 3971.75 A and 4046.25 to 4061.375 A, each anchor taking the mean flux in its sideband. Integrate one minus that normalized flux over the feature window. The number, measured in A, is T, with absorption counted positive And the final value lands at -1.9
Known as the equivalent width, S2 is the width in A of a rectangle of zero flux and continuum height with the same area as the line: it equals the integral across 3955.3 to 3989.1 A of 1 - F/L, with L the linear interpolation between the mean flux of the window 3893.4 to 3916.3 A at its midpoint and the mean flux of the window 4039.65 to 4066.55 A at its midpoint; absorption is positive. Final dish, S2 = 6.2 A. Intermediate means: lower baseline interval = 10.1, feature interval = 8.68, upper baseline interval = 11.2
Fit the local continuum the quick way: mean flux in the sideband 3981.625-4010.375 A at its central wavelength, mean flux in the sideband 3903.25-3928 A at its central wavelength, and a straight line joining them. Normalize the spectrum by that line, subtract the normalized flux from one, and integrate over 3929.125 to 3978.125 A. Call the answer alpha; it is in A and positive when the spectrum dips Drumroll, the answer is 9.5 A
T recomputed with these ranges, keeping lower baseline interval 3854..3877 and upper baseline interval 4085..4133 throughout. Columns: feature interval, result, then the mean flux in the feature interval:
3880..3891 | 2.75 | 8.14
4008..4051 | -4.37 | 11.4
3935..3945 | 0.99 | 9.6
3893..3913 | 1.55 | 9.95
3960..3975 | 4.65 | 7.28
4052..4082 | -2.31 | 11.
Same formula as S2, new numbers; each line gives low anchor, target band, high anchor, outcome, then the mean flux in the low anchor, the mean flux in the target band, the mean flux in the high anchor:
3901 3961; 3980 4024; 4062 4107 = -4.7 A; 9.84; 11.1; 10.3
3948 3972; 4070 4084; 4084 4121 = -2.1 A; 8.72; 11.1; 9.83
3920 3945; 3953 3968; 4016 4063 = 2.0 A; 9.36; 8.57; 11.3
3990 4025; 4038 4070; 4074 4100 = -1.8 A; 11.3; 11.2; 10.1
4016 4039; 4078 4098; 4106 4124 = 0.5 A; 11.4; 10.2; 10.1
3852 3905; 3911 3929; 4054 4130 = -1.2 A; 9.72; 10.5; 10.4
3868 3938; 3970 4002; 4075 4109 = -0.8 A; 9.59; 9.99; 9.97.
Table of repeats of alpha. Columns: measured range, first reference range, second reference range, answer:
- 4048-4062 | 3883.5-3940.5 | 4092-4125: -2.2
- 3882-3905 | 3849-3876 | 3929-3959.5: 3.8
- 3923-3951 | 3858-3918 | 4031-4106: 1.9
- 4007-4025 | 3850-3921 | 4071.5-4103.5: -2.4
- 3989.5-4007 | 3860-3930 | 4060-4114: -1.7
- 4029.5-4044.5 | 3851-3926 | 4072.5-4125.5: -1.5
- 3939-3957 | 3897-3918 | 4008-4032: 1.2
